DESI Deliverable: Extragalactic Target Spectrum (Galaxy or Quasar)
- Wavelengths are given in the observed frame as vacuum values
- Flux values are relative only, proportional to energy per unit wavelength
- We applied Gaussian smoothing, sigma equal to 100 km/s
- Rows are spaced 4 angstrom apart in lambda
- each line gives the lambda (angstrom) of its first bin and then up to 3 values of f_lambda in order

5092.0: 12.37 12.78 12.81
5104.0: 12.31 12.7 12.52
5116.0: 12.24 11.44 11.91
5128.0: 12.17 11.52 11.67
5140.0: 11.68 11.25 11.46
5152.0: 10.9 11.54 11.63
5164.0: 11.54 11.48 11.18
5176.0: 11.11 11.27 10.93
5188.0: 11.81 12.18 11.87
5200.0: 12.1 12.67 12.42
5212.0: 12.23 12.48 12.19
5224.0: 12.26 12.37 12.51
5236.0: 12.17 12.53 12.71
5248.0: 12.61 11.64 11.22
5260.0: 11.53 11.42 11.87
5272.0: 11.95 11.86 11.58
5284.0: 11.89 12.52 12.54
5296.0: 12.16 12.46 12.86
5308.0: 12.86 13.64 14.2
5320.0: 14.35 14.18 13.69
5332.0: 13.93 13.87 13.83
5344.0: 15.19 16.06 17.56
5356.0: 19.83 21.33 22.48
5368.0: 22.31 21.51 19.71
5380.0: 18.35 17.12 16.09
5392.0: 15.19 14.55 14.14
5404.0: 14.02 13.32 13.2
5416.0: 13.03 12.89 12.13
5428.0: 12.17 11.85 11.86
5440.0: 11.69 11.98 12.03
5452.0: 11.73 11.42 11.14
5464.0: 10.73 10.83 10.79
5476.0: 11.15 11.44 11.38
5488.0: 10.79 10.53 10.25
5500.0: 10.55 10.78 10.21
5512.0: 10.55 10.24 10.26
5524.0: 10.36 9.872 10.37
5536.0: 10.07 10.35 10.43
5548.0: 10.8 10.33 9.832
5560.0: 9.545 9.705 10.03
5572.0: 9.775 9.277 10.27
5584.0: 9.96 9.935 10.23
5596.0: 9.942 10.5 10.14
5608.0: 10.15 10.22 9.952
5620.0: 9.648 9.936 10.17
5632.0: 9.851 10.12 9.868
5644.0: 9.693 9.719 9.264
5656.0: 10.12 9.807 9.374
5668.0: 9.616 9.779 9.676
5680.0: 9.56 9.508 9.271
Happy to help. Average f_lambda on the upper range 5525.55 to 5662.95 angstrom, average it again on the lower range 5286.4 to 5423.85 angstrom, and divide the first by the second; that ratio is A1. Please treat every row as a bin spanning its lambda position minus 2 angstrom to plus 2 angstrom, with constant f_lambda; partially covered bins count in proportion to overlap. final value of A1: 0.6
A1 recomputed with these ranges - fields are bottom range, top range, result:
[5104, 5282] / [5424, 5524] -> 0.93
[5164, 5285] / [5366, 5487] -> 1.14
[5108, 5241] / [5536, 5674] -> 0.84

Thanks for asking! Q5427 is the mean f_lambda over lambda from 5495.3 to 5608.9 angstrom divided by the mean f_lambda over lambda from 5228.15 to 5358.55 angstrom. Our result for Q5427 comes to 0.77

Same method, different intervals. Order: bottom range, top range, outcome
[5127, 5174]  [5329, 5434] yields 1.39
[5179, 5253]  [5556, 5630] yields 0.82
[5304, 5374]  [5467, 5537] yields 0.64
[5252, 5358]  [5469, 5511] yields 0.81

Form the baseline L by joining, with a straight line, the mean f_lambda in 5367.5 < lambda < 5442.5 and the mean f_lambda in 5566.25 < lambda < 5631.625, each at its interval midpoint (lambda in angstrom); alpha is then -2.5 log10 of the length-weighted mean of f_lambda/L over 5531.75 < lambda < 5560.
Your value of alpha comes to 0.11 mag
